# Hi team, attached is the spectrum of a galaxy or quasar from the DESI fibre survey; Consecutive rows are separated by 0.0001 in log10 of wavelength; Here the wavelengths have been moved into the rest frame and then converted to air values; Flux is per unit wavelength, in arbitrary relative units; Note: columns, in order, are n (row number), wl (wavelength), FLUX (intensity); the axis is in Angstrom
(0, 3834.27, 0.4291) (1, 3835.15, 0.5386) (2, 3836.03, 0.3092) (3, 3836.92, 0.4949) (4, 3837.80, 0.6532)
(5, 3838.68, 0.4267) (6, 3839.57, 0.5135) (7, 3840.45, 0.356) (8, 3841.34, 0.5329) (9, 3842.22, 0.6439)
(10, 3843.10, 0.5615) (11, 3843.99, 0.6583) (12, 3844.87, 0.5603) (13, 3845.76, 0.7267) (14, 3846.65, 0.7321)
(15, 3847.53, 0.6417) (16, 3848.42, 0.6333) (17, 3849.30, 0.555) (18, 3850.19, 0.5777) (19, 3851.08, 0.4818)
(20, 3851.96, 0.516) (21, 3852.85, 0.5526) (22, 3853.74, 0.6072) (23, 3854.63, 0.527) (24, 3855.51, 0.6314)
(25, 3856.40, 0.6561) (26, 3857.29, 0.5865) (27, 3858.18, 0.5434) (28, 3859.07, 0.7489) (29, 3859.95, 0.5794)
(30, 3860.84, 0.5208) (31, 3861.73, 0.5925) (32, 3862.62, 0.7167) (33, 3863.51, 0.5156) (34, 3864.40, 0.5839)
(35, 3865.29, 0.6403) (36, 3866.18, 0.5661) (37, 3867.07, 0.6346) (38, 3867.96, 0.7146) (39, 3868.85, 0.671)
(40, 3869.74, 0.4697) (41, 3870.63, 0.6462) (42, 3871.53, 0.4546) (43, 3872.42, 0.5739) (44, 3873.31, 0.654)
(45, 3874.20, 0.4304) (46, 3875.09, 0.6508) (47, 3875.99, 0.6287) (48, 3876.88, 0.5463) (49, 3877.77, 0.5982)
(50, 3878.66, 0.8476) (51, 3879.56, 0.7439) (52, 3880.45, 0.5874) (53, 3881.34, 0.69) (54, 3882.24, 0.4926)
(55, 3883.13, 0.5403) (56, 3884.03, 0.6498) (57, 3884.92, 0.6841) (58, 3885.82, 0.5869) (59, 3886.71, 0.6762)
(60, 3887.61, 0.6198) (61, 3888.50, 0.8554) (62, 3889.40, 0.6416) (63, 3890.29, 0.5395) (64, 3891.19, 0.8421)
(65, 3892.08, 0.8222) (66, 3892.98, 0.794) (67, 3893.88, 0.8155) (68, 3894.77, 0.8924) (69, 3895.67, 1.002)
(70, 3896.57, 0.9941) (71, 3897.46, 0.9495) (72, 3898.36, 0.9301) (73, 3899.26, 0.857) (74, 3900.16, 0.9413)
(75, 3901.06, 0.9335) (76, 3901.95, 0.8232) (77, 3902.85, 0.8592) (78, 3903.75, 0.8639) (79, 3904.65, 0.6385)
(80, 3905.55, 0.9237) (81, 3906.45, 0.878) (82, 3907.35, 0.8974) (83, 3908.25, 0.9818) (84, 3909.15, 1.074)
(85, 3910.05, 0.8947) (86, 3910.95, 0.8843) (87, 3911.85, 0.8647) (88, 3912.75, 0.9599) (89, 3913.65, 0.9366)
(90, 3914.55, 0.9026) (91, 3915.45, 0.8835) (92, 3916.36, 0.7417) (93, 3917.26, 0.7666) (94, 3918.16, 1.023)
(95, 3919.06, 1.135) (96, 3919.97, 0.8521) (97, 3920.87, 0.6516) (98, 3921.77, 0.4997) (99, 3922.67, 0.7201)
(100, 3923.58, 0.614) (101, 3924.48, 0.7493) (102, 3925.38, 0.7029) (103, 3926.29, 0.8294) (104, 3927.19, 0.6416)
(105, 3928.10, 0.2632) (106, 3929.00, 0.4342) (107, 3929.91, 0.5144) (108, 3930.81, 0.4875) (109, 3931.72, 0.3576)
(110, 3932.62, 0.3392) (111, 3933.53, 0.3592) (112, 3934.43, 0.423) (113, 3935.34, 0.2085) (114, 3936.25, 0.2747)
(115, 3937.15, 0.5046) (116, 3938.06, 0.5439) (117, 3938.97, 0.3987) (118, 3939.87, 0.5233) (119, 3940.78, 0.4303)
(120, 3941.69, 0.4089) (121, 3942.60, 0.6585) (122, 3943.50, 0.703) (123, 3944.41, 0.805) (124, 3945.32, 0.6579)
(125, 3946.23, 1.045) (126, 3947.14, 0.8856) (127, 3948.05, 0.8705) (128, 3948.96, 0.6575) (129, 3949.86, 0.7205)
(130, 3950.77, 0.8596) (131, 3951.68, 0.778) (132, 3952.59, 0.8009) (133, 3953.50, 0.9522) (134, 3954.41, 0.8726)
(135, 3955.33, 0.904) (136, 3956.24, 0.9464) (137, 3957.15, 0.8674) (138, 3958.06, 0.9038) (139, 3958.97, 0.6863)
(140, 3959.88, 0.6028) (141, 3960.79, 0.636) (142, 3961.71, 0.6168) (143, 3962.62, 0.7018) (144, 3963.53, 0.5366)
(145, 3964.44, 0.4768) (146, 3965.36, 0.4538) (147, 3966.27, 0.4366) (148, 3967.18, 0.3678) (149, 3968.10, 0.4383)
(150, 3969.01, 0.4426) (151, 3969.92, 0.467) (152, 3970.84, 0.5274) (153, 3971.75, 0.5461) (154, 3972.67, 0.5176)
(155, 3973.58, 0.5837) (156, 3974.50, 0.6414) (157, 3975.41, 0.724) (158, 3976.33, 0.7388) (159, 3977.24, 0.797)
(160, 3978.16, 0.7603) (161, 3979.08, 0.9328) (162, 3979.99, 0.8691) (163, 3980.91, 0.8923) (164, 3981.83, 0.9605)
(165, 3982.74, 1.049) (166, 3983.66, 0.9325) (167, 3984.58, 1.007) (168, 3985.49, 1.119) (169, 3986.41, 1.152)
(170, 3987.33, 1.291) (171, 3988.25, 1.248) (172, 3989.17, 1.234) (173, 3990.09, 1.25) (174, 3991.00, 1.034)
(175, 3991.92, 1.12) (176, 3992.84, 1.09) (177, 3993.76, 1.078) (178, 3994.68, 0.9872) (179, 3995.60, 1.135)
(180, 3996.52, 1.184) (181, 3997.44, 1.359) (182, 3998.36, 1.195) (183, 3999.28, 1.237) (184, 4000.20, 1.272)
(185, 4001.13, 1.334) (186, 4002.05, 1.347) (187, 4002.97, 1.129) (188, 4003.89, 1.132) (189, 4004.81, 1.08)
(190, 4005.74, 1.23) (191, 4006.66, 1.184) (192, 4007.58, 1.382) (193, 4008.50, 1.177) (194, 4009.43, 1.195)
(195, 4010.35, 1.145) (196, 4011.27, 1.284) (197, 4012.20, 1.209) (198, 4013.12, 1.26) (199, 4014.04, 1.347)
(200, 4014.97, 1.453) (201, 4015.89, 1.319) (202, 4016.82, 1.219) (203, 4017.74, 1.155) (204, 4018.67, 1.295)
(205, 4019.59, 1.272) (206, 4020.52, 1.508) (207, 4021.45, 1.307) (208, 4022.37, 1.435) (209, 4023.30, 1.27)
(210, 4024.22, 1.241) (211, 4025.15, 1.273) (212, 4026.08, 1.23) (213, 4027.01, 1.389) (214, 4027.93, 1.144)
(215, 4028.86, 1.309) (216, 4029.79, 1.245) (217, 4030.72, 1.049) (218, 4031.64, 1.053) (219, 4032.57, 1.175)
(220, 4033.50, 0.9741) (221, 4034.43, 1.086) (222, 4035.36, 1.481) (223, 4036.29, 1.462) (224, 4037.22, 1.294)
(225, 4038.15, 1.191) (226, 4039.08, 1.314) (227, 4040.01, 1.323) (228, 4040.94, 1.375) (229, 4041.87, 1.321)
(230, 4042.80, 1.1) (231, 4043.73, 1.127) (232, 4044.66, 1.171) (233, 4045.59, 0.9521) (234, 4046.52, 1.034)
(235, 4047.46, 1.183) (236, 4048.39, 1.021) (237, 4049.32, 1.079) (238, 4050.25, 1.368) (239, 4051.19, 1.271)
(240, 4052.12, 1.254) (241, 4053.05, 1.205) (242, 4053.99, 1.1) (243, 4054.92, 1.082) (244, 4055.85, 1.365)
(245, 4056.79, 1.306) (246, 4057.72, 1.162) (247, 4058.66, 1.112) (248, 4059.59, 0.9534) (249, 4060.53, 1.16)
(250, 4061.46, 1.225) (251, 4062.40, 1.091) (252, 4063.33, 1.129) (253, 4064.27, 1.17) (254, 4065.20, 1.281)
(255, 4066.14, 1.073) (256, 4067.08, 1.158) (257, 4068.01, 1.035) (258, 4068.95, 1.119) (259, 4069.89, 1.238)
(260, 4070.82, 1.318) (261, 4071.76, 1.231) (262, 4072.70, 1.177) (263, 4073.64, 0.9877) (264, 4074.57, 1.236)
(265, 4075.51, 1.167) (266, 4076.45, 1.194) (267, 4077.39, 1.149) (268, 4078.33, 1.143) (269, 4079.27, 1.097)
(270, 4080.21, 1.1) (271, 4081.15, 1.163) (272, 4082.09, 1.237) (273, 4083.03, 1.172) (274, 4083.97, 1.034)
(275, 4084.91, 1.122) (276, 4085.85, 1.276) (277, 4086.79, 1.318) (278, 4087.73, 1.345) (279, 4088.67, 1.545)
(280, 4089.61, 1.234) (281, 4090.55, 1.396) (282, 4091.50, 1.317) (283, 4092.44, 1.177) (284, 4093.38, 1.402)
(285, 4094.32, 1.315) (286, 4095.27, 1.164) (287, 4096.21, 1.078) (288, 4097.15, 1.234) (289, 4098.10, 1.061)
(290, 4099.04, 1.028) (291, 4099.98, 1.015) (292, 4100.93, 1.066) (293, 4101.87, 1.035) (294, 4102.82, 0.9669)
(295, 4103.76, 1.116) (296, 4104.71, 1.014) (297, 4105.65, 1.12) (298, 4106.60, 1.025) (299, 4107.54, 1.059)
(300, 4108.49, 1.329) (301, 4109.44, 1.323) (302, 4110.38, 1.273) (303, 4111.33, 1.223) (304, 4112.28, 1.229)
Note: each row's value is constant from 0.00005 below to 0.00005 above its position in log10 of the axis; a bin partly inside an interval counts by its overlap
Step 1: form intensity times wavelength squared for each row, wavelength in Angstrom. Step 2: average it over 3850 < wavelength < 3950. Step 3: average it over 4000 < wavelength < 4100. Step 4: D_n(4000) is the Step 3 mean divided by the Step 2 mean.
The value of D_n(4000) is 1.91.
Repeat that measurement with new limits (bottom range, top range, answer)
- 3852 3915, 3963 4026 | 1.52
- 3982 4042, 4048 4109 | 0.99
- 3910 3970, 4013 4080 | 1.92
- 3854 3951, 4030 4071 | 1.84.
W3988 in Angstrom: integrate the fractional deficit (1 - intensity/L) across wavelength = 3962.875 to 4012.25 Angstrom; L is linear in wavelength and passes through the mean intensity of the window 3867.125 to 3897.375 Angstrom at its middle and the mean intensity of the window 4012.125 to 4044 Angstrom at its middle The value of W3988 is 6.9 Angstrom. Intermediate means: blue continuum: 0.68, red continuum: 1.26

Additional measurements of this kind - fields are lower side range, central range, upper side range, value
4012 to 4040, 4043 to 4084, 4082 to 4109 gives 2.1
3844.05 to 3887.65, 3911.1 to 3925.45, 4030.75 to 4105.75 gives -1.2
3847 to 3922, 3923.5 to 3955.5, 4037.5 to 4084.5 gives 9.3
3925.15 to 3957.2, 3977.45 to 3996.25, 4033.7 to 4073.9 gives -4.4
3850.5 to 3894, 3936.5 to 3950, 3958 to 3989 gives 1.1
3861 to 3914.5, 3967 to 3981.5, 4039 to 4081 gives 4.7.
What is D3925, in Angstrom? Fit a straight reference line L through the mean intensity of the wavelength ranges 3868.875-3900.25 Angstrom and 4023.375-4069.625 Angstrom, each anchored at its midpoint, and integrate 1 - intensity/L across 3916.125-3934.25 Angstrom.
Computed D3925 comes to 4.2 Angstrom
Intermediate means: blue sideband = 0.701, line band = 0.63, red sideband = 1.19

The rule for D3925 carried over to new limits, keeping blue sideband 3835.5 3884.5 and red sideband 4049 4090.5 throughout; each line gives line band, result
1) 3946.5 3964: 1.59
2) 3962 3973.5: 5.12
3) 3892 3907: -3.80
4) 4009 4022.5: -3.34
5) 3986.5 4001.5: -3.34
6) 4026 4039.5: -1.79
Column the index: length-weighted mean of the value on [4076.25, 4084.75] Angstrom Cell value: 1.14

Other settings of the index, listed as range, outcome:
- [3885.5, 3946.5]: 0.723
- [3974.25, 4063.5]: 1.17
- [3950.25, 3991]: 0.788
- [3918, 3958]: 0.656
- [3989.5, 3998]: 1.14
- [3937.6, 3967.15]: 0.693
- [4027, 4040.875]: 1.23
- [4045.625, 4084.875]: 1.16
